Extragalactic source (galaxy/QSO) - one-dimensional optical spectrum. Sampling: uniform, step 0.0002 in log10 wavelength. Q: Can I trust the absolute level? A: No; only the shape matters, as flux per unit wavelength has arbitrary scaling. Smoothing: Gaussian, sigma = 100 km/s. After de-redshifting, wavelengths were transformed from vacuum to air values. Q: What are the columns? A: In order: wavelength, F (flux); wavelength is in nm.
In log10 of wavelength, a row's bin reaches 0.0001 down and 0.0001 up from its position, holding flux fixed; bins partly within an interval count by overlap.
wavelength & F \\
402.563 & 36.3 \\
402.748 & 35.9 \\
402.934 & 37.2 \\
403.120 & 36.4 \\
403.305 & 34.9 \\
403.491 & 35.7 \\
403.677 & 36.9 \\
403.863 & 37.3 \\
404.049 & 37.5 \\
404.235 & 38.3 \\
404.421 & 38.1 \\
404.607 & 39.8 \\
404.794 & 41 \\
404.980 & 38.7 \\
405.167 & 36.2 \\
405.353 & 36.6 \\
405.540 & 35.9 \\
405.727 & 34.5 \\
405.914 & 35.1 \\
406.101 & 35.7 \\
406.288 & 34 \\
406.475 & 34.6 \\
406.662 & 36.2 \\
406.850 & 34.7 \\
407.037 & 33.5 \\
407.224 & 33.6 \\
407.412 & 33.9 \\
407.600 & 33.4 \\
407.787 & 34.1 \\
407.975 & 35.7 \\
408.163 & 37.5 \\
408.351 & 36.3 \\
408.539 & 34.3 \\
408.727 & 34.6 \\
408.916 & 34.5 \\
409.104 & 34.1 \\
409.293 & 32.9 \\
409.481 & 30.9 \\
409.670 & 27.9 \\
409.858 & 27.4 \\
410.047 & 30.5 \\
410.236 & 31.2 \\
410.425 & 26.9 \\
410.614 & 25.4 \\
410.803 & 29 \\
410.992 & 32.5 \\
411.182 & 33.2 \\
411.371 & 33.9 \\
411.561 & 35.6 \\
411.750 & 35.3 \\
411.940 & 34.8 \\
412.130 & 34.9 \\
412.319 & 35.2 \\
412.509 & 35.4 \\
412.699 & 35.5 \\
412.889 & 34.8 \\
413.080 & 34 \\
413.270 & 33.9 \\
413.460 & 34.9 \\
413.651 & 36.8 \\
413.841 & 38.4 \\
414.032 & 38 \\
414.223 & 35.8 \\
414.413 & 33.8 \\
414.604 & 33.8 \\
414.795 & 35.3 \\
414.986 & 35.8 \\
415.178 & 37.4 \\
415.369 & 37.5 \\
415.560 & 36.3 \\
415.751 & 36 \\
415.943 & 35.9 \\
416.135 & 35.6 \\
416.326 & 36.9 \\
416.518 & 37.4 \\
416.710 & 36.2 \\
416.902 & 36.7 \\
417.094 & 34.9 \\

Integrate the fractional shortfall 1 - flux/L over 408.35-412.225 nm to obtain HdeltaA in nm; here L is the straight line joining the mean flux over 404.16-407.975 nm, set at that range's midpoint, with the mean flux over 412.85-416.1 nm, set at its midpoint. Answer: 0.404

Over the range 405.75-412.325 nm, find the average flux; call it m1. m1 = 33.2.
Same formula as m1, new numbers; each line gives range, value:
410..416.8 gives 34.6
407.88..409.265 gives 35.1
